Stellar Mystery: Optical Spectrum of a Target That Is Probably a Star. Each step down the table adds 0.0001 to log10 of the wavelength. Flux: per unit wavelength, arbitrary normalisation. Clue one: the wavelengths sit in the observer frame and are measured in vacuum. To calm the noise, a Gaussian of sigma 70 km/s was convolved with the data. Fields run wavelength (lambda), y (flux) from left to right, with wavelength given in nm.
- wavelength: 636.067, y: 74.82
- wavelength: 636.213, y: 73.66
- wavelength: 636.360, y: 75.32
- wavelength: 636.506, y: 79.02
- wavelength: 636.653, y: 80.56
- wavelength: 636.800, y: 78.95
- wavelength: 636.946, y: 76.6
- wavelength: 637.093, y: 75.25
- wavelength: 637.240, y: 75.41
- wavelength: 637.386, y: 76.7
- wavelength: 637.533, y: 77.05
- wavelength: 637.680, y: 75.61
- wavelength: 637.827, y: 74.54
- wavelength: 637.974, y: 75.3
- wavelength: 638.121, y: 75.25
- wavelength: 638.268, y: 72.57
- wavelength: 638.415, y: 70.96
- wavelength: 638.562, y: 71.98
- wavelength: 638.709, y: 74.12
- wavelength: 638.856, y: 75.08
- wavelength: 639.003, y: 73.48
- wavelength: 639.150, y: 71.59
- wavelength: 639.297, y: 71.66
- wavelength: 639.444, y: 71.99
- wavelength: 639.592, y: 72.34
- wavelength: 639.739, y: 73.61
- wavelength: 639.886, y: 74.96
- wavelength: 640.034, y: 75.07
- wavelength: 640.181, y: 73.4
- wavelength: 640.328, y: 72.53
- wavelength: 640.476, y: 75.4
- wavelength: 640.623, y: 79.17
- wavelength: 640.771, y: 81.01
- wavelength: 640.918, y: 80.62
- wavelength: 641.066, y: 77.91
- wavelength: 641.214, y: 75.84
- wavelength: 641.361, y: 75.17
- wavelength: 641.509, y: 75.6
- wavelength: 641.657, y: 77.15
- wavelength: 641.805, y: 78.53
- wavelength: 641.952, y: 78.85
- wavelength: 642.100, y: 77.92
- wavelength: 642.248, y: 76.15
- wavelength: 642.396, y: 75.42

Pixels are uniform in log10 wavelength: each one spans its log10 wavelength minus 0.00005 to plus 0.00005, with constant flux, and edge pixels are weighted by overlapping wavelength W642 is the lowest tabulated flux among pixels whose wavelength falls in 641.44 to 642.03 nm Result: 75.6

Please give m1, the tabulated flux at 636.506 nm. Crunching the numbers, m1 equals 79.02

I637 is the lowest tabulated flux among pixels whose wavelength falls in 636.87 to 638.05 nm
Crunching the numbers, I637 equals 74.54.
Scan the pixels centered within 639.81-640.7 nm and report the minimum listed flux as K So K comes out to 72.53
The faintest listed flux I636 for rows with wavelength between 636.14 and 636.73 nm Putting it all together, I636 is 73.66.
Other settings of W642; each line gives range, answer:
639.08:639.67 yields 71.59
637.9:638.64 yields 70.96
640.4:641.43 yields 75.17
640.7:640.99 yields 80.62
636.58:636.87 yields 78.95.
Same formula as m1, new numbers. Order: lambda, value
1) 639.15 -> 71.59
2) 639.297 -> 71.66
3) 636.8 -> 78.95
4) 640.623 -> 79.17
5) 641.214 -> 75.84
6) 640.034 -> 75.07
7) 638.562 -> 71.98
